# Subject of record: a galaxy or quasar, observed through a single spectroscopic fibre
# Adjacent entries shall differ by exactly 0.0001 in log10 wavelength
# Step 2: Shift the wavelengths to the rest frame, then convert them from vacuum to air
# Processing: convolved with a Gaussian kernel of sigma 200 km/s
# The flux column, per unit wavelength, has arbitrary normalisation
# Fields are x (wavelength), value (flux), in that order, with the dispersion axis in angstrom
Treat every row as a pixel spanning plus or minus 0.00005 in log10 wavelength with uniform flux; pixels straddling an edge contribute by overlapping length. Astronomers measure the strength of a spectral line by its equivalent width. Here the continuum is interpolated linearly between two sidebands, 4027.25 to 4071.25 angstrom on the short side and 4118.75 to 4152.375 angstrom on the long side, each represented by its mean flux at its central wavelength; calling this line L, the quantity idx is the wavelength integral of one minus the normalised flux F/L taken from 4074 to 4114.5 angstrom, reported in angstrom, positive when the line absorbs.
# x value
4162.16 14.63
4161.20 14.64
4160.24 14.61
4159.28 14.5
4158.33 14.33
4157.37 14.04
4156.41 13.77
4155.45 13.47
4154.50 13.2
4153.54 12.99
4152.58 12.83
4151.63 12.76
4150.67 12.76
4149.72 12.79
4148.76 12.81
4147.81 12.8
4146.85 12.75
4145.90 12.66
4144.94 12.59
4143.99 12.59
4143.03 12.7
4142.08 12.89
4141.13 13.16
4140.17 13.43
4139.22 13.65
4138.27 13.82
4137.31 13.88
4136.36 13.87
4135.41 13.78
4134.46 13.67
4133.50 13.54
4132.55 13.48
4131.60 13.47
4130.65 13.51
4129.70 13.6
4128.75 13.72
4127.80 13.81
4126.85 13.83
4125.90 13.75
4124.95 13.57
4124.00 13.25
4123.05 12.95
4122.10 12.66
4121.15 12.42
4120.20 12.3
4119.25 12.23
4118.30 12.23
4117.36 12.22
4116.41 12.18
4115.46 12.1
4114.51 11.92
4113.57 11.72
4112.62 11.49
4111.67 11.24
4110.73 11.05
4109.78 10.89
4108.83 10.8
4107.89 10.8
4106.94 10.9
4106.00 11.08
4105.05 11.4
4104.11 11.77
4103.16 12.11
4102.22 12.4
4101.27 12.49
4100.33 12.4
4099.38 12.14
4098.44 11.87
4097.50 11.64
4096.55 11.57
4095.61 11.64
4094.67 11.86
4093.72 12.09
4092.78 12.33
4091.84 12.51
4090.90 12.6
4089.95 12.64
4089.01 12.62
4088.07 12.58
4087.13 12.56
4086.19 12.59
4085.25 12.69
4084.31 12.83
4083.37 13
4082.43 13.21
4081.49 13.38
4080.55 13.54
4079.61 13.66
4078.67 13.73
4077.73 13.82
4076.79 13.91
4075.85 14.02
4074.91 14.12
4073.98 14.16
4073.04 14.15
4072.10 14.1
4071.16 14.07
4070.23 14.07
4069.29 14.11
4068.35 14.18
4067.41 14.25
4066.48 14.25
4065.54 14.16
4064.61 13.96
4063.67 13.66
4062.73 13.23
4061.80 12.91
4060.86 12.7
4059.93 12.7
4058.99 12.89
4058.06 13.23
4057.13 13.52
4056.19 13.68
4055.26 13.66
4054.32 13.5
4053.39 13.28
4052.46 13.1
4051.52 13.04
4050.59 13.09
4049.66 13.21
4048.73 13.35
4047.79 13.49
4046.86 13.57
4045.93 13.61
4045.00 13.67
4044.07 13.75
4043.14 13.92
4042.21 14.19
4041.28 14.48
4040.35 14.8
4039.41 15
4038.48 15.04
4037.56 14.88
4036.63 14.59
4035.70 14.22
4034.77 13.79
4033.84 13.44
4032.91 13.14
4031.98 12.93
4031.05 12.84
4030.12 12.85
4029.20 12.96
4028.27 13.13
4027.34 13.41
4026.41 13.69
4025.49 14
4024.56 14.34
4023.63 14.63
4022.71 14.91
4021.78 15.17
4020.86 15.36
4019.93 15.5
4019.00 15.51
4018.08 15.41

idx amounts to 3.24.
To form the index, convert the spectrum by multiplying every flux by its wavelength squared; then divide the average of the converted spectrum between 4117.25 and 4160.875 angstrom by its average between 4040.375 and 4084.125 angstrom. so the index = 1.0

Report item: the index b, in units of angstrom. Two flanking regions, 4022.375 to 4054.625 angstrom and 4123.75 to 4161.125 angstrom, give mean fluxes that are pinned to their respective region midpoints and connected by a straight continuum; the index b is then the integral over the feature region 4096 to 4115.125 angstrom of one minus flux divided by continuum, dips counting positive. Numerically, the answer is 2.76 angstrom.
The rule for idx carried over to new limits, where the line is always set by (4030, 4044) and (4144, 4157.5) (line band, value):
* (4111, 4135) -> 0.7 angstrom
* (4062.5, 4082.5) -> -0.3 angstrom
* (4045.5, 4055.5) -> 0.4 angstrom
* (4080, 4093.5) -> 0.8 angstrom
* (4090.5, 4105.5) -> 1.6 angstrom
